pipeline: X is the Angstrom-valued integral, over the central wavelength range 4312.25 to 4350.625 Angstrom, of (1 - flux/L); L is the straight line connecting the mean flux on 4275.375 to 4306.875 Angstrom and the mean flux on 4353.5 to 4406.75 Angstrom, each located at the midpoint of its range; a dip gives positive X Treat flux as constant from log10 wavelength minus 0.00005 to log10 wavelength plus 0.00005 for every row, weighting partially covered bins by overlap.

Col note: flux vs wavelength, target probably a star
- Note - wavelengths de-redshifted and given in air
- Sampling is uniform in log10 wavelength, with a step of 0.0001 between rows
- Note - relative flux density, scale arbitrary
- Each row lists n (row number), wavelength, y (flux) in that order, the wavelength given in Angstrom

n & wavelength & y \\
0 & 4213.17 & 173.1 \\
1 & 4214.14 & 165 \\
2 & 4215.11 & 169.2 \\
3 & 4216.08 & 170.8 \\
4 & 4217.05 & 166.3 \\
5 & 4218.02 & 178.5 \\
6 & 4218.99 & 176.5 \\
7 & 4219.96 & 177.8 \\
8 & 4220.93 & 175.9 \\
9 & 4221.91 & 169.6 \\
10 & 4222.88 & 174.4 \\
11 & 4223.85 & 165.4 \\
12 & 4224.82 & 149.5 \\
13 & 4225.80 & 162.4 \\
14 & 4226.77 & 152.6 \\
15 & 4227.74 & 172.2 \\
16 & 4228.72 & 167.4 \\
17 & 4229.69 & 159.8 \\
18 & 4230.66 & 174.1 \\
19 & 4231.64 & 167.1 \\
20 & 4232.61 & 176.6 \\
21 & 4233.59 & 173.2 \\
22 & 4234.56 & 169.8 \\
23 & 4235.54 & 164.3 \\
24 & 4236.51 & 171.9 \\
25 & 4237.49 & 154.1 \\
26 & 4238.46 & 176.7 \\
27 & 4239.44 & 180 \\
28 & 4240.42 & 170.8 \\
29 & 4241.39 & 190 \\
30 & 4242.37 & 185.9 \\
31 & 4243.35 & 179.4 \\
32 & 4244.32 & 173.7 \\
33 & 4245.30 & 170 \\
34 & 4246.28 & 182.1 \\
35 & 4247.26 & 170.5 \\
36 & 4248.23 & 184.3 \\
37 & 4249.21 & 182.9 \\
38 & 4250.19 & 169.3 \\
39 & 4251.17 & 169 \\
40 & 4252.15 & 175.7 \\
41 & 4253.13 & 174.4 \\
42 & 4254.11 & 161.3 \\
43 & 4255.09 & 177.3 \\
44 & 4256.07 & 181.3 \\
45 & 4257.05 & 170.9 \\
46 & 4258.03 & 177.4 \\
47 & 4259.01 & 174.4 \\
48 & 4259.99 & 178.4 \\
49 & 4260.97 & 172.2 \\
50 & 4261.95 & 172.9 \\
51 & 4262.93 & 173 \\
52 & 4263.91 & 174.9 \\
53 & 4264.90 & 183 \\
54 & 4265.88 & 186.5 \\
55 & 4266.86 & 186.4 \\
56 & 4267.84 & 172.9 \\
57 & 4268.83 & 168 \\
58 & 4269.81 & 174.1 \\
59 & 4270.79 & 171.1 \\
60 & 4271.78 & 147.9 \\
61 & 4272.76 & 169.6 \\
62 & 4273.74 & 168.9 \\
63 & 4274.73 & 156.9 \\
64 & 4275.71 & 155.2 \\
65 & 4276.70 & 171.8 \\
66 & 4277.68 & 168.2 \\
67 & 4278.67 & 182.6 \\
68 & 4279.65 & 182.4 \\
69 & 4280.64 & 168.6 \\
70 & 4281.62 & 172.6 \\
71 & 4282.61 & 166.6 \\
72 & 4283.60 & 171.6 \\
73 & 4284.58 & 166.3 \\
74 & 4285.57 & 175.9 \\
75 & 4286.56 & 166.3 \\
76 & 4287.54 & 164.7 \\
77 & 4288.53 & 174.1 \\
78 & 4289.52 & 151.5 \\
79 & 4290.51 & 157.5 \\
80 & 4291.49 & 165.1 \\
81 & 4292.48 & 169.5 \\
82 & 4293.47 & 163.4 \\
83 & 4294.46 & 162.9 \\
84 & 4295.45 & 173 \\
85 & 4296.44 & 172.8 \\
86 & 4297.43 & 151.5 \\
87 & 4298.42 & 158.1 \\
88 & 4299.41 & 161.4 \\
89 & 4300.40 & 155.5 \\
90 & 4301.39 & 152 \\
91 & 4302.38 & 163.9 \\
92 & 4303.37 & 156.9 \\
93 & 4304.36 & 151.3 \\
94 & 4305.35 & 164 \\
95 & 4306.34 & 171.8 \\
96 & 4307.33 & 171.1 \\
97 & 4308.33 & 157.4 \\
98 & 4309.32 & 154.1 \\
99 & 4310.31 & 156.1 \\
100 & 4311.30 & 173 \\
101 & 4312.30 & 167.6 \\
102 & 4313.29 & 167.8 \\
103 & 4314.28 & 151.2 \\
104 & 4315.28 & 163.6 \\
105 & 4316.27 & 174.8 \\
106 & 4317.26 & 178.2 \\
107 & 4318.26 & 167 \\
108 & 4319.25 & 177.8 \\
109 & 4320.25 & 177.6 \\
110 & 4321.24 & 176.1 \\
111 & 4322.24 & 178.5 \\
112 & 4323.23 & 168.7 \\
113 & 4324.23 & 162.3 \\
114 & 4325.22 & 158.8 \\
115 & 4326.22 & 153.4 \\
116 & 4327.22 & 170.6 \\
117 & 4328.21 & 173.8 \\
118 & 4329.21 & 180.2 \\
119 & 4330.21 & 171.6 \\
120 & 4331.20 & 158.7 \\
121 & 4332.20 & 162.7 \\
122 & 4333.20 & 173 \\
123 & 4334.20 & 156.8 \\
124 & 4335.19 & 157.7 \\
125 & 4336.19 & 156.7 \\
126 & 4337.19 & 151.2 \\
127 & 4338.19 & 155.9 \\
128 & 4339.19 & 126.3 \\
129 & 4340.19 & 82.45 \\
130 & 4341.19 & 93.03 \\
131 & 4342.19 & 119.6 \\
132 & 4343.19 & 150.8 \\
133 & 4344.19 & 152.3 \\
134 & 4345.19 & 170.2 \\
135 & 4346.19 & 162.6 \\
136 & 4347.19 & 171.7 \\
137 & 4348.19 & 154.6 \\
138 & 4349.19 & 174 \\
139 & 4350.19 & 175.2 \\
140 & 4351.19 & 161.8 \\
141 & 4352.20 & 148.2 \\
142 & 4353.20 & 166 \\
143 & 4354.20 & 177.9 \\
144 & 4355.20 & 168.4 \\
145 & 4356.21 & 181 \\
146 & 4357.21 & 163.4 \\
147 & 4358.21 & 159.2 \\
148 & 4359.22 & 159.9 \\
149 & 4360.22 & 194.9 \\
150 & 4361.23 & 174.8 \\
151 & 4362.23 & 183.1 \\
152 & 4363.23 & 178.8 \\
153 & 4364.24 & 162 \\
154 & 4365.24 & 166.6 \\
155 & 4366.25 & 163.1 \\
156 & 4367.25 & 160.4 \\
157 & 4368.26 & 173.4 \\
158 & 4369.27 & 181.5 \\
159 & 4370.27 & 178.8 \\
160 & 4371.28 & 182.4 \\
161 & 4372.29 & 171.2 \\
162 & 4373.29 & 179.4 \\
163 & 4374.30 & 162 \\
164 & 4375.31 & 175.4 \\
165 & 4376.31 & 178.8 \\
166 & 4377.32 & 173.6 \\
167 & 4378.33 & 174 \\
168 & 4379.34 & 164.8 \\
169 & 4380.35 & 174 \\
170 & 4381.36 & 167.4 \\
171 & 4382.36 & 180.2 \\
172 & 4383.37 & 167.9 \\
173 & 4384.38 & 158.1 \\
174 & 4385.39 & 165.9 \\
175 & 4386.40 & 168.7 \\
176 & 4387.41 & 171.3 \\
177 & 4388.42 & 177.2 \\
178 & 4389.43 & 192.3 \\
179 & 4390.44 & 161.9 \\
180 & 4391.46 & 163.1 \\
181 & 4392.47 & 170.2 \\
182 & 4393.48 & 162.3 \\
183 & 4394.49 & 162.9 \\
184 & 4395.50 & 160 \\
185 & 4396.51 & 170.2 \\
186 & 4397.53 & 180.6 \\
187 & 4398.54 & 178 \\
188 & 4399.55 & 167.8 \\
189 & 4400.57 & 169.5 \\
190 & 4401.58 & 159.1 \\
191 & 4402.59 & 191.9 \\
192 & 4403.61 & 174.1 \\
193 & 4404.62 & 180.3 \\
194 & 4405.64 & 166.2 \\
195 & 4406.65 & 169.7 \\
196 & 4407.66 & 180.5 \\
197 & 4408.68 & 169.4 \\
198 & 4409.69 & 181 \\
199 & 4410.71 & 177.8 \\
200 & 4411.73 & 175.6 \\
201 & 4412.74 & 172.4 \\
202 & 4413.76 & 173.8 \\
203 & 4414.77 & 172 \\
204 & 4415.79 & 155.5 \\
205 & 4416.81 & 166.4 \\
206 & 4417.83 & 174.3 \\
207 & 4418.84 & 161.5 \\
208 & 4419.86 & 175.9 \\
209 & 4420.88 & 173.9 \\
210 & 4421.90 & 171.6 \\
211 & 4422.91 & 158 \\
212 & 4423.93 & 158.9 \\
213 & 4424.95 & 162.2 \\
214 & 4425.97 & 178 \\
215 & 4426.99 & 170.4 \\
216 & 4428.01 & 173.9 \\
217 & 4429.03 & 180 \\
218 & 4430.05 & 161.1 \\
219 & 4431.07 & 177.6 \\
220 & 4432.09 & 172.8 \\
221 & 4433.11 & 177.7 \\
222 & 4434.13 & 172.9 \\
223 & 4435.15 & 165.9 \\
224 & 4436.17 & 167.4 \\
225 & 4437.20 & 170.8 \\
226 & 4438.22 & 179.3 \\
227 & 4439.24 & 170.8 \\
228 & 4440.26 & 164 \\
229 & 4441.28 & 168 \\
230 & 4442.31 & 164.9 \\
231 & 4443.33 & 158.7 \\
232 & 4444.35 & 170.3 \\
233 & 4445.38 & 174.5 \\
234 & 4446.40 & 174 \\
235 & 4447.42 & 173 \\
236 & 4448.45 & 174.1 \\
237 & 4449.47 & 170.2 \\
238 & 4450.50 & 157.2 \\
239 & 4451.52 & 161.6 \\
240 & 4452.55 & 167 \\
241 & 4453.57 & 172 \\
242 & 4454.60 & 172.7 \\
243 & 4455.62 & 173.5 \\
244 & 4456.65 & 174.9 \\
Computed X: 2.0 Angstrom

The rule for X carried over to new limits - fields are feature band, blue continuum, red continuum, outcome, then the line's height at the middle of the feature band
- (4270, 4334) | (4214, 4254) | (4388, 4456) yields 1.95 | 171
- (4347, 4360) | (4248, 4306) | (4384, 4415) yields 0.30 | 171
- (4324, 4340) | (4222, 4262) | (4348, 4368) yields 1.00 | 170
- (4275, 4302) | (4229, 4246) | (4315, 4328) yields 0.84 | 171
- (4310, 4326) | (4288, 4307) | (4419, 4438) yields -0.52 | 163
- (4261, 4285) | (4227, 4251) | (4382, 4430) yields 0.20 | 173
